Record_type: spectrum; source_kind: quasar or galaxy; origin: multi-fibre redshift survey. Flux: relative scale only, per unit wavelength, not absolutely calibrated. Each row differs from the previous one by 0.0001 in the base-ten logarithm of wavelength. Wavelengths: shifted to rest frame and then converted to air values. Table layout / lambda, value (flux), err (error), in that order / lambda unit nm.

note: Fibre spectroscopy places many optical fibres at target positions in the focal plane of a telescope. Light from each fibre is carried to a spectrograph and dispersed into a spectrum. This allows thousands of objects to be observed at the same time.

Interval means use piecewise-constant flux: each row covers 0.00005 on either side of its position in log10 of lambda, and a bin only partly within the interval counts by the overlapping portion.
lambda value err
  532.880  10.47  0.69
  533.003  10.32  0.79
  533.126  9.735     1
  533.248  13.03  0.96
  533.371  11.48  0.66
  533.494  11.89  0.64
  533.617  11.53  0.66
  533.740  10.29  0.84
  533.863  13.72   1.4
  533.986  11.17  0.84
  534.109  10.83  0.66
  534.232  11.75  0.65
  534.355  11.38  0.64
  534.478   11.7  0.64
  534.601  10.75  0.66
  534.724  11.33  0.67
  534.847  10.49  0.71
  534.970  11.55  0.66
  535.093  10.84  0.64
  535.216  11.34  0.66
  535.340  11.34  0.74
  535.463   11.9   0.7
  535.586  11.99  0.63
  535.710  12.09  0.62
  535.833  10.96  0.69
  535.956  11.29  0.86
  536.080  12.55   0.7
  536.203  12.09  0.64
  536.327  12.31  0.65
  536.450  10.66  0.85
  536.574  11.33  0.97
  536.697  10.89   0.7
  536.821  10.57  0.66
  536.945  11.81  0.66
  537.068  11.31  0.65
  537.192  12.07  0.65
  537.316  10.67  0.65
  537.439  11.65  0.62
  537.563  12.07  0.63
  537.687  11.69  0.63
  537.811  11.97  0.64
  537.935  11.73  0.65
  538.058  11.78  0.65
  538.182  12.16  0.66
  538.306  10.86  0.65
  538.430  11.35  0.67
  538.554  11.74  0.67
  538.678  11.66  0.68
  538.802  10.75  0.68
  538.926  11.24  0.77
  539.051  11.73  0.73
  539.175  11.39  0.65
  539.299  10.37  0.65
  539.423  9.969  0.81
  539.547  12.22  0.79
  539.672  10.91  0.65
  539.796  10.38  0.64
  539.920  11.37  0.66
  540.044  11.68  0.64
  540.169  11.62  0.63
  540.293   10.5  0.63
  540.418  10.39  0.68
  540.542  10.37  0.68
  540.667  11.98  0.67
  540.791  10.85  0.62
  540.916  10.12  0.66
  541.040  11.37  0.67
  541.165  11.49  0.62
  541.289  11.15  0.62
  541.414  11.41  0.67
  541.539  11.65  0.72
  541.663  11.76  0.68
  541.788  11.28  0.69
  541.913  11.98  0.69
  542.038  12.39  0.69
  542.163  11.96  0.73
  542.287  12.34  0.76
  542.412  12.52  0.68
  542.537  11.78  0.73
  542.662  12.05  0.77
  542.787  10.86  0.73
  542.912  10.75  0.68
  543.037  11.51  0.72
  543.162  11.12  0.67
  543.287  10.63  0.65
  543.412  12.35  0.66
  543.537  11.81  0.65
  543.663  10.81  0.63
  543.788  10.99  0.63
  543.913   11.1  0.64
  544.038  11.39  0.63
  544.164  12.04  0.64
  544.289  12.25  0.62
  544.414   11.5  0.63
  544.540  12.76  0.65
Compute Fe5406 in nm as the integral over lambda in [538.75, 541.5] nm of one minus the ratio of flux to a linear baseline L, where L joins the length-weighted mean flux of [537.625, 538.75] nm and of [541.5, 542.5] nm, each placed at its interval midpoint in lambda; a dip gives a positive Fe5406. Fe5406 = 0.18 nm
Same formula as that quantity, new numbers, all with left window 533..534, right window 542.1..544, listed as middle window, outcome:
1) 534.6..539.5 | 0.05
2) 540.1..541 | 0.05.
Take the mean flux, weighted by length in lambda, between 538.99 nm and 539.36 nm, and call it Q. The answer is 11.2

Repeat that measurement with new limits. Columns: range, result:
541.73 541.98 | 11.6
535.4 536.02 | 11.6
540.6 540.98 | 11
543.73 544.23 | 11.4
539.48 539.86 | 11.2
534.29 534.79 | 11.3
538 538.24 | 12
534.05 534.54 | 11.4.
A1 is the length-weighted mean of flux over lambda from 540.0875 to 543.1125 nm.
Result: 11.4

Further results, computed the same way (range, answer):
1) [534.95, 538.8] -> 11.5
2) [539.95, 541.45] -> 11.1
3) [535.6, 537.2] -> 11.5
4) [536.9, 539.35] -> 11.5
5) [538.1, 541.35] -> 11.1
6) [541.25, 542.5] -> 11.9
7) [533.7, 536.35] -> 11.5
